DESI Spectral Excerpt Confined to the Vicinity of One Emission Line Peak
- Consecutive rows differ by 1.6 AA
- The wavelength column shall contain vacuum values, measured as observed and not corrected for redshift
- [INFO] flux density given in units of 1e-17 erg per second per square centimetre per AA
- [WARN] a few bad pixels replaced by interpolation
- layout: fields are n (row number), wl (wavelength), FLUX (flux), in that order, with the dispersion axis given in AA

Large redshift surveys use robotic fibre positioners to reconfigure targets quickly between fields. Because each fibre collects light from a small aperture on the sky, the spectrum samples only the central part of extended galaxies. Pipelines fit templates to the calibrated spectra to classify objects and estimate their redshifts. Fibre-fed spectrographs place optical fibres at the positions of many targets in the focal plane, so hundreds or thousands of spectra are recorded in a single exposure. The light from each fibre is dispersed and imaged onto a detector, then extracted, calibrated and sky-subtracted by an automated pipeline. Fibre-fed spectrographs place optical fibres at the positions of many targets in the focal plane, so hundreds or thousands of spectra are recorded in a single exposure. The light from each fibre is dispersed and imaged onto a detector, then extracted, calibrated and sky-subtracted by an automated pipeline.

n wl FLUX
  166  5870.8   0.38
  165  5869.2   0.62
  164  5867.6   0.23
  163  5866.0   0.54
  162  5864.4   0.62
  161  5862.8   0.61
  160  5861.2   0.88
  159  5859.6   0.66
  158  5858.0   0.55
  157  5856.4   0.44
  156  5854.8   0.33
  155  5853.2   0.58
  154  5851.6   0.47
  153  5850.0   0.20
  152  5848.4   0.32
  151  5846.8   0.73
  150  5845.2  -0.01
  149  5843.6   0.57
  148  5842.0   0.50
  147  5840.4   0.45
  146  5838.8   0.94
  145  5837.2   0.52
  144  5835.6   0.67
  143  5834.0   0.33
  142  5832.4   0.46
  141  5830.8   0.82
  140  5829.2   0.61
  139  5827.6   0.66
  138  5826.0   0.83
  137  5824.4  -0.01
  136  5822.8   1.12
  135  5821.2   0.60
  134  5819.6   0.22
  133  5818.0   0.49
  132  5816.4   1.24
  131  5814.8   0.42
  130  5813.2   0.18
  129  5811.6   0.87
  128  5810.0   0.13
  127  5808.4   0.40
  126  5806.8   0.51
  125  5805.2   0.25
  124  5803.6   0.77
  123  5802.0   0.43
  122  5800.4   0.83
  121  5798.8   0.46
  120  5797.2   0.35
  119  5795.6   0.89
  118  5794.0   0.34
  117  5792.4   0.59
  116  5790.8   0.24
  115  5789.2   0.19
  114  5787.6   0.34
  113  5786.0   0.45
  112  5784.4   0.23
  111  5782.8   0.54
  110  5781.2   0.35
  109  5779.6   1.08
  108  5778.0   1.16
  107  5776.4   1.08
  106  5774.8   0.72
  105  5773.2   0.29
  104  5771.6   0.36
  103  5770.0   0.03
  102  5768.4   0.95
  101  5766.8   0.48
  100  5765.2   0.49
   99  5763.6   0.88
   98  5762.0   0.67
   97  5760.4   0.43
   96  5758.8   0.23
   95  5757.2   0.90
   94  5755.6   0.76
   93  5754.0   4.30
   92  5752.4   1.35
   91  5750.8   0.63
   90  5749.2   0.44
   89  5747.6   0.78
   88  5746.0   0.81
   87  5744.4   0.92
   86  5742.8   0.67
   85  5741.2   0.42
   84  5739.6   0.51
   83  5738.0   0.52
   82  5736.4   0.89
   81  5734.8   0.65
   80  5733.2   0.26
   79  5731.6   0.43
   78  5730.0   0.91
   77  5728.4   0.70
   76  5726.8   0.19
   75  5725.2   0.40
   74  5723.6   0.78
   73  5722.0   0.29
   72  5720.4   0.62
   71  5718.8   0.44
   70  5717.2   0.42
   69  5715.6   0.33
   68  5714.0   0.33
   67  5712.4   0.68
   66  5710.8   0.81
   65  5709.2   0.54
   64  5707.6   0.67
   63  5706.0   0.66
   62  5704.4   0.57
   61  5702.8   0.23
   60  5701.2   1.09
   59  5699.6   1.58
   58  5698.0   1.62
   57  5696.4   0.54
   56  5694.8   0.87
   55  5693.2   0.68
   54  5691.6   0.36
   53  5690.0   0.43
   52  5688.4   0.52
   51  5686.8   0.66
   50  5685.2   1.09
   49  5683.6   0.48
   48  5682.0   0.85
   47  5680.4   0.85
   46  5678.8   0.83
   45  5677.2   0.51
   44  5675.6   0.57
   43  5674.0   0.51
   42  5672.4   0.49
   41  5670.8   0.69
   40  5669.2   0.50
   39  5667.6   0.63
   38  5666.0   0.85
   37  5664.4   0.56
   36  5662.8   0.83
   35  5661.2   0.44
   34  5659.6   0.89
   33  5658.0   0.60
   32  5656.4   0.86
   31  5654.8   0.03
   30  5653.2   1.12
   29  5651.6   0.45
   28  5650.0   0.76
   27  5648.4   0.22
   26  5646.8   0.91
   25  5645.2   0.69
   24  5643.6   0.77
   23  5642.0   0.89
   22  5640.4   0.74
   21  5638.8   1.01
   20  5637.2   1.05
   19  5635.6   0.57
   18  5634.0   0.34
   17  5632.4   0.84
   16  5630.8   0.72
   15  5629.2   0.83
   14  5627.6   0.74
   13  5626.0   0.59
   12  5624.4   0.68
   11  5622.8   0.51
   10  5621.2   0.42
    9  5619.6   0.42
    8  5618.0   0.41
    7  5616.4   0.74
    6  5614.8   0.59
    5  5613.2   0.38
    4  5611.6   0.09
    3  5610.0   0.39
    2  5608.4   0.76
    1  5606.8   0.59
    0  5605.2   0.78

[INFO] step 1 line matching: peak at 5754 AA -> [O III]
